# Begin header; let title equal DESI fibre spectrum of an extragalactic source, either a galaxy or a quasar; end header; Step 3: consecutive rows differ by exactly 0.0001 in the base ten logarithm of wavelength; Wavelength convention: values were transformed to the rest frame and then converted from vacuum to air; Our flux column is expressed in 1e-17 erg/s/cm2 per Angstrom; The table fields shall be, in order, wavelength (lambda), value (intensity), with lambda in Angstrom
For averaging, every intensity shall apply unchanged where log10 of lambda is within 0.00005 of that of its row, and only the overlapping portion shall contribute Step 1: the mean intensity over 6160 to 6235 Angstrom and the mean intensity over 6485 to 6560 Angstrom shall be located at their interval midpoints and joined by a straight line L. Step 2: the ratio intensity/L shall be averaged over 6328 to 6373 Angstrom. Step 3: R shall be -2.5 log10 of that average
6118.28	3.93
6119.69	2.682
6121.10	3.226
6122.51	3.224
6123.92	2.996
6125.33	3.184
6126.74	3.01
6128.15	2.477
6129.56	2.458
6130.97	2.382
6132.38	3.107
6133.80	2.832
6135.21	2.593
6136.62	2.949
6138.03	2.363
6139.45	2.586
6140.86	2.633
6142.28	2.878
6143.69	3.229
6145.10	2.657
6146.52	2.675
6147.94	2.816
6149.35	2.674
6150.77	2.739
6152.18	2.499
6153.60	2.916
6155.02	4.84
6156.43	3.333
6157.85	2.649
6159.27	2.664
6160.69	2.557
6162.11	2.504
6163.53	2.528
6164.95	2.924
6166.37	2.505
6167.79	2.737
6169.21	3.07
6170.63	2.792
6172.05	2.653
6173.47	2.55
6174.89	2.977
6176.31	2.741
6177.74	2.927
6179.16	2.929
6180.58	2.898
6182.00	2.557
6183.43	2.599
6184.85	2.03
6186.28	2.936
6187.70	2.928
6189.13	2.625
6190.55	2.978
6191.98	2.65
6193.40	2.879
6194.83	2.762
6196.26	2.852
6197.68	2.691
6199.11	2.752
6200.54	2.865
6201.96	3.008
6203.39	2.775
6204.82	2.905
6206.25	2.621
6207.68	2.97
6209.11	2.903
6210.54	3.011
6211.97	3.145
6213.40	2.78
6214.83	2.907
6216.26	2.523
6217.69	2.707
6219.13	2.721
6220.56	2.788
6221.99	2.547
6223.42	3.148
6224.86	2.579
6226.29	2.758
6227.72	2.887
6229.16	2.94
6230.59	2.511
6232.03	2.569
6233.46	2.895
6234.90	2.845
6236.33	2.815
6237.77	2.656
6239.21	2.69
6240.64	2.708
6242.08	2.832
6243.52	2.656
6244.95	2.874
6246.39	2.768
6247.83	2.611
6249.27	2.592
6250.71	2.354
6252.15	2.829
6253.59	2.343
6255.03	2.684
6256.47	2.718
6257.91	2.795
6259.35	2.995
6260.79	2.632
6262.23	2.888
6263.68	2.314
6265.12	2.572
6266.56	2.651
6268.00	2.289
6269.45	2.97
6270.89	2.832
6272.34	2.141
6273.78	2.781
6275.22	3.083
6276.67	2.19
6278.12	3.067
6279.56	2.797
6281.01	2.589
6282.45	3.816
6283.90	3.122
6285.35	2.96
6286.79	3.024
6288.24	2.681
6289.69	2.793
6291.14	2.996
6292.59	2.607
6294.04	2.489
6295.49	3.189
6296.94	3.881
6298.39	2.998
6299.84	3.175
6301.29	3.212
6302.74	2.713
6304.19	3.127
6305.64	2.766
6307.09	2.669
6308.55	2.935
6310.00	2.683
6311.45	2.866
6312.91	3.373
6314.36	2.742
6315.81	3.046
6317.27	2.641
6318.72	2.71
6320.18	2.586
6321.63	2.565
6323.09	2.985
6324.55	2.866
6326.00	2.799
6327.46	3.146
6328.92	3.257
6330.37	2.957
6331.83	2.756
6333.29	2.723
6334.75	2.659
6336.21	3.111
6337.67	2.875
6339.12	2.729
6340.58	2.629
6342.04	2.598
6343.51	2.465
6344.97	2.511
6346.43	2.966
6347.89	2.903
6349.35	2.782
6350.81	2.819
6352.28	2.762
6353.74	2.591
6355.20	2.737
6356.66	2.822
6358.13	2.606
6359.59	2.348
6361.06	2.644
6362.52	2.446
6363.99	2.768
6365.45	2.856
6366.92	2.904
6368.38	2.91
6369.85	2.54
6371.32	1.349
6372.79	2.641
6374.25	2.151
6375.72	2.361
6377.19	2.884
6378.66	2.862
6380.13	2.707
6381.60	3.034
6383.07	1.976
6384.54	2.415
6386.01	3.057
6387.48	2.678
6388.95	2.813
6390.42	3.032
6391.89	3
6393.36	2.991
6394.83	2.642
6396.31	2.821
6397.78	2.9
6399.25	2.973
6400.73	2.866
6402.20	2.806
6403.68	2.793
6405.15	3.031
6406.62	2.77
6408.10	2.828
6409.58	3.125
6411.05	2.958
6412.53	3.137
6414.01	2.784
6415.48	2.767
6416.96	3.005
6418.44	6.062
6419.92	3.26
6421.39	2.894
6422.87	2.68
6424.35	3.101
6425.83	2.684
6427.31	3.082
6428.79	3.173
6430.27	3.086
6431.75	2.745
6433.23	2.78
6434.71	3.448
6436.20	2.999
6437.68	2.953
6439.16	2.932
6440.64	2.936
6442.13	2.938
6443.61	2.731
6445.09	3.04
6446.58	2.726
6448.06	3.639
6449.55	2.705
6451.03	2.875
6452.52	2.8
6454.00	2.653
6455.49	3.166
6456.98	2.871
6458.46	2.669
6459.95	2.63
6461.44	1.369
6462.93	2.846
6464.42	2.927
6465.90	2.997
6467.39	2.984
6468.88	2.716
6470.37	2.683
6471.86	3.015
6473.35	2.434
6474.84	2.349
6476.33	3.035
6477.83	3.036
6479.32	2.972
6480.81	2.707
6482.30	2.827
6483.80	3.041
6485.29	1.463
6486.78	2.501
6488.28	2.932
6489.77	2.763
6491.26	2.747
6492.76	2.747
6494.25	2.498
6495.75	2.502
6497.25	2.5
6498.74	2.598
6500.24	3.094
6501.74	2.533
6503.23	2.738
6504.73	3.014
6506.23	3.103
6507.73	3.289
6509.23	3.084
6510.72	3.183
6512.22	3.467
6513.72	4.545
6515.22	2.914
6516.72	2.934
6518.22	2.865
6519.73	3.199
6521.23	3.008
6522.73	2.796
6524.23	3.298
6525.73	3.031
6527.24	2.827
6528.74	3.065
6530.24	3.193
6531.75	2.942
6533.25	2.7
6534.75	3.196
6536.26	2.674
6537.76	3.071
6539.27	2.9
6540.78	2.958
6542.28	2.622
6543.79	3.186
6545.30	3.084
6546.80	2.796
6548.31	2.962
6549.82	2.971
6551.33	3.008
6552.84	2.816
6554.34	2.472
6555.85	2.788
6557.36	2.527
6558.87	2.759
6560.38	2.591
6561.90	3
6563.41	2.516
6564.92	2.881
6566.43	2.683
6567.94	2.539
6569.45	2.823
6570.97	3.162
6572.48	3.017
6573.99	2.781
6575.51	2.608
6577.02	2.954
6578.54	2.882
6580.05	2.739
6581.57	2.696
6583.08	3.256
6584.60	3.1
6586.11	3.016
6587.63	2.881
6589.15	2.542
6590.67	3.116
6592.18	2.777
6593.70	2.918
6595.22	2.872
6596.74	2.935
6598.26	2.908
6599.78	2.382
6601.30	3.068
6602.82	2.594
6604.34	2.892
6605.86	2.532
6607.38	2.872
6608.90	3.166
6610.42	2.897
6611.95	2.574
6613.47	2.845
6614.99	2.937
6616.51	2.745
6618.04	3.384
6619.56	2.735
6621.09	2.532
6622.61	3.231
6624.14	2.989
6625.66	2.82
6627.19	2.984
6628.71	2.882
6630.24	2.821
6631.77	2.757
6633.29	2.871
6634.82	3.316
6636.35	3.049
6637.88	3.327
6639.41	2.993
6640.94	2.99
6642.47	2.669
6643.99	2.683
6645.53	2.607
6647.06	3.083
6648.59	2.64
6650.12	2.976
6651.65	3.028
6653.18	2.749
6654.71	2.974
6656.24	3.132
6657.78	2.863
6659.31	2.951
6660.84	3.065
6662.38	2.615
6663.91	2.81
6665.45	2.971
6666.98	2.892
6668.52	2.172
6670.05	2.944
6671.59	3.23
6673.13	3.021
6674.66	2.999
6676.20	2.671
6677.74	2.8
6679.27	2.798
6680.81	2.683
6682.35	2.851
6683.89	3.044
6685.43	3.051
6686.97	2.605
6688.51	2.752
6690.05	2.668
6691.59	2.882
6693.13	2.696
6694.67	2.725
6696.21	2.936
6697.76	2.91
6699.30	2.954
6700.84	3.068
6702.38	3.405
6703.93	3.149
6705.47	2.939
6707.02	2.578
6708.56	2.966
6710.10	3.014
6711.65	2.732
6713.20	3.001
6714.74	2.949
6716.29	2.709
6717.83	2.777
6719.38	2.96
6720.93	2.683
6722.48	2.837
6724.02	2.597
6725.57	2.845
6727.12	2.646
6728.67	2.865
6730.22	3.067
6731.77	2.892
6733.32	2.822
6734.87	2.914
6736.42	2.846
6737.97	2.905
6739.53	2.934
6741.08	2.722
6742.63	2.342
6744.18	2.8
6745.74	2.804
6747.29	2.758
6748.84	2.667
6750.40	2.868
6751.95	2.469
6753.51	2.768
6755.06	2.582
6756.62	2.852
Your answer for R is 0.05 mag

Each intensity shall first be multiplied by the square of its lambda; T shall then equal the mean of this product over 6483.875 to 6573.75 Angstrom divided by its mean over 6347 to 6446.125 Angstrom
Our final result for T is 1.05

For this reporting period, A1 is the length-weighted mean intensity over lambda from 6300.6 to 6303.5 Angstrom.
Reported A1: 2.96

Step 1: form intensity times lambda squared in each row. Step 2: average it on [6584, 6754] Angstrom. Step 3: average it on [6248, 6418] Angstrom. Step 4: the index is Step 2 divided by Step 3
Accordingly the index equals 1.14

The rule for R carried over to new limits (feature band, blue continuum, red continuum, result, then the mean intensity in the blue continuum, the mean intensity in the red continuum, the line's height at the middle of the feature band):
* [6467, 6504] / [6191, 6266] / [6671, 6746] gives 0.05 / 2.75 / 2.86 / 2.81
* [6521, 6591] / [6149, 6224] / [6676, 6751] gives -0.02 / 2.81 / 2.84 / 2.83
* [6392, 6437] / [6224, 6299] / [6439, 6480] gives -0.09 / 2.77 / 2.81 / 2.8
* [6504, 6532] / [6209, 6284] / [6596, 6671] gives -0.11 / 2.75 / 2.88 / 2.84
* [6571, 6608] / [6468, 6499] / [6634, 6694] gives -0.02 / 2.67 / 2.88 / 2.79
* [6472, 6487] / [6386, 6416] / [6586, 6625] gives 0.09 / 2.89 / 2.86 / 2.88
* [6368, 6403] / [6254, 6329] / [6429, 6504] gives 0.05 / 2.85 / 2.78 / 2.81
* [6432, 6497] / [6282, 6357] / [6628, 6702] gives 0.04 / 2.88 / 2.88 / 2.88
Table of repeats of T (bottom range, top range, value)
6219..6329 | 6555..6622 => 1.11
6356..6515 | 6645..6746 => 1.09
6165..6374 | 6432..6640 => 1.13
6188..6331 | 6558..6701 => 1.14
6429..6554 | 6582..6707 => 1.05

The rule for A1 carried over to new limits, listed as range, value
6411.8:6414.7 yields 2.96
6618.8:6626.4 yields 2.86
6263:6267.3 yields 2.52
